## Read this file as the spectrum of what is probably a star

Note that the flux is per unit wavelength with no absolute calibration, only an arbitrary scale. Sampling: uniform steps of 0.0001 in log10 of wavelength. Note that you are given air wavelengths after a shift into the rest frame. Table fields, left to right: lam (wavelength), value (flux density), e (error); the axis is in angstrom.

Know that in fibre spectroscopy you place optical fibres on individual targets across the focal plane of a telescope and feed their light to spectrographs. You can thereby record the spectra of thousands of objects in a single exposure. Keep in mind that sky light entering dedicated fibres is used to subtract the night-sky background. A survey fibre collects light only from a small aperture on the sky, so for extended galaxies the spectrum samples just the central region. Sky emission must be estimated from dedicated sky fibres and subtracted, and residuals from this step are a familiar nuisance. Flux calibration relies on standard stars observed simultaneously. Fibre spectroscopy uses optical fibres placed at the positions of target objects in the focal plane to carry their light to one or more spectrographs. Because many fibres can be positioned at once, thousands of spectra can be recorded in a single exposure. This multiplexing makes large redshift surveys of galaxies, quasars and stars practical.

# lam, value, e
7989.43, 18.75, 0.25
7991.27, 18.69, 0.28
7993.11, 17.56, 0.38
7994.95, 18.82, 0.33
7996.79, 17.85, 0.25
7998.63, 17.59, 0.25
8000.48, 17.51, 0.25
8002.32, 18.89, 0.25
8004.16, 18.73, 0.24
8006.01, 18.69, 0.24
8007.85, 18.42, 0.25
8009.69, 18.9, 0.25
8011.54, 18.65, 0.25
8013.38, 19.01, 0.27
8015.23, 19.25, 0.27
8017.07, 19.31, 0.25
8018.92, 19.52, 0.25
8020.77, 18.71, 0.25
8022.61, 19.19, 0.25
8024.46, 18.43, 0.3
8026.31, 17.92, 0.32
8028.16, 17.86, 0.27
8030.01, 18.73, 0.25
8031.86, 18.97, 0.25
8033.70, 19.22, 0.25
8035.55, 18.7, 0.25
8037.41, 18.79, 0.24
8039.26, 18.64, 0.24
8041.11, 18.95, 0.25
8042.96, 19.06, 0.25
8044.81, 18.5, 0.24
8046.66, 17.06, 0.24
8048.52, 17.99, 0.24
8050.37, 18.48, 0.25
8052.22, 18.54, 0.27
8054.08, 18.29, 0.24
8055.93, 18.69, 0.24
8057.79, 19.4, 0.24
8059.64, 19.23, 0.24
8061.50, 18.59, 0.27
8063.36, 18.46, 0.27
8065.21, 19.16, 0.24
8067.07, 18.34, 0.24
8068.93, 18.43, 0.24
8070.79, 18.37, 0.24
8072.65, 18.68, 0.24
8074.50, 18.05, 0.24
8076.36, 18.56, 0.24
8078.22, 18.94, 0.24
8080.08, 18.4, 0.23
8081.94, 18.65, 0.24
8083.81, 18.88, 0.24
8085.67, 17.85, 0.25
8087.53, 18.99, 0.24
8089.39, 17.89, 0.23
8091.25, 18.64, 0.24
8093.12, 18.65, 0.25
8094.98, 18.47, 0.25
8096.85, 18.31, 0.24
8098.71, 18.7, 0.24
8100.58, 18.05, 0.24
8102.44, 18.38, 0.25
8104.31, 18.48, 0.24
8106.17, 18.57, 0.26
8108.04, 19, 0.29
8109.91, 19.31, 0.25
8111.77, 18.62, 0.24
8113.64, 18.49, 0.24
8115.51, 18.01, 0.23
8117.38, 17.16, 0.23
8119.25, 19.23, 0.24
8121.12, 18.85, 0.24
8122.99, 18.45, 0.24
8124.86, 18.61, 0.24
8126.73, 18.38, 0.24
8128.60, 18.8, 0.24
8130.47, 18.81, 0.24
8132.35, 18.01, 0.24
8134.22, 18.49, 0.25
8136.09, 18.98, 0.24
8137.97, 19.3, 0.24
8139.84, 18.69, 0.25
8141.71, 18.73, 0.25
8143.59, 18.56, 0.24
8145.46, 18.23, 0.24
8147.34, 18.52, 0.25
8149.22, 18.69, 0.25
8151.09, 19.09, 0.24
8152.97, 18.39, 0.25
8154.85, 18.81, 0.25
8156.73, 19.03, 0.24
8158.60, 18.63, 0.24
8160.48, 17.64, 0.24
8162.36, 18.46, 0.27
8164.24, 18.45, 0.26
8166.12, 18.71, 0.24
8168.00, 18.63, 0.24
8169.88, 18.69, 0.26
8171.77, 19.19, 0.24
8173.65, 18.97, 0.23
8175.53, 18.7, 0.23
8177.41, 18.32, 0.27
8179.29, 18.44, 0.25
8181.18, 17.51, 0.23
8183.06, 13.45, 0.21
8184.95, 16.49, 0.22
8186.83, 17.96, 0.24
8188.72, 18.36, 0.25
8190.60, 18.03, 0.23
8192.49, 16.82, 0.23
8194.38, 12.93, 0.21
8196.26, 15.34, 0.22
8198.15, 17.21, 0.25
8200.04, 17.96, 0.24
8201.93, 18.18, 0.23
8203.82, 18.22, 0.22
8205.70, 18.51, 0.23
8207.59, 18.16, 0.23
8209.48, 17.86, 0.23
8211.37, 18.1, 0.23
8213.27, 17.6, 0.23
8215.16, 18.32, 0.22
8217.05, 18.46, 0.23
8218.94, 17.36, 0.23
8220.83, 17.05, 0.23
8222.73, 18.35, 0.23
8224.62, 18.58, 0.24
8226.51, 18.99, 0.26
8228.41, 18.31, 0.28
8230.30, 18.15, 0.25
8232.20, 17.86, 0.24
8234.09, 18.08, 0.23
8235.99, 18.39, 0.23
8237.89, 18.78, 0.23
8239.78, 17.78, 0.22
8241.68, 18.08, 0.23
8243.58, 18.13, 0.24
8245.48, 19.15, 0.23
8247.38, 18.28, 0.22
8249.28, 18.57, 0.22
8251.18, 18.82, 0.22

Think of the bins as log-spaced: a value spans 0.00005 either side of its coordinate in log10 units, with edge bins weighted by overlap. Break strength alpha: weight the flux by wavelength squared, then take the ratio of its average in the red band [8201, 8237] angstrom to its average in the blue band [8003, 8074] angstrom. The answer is 1.02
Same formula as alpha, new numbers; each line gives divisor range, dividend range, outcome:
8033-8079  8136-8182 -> 1.03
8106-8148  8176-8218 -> 0.95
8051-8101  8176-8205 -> 0.95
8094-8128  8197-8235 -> 1.00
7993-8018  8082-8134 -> 1.02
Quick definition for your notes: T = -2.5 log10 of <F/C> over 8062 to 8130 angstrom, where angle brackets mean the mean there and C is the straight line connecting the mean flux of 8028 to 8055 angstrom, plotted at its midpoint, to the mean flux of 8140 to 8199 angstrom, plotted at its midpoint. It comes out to -0.02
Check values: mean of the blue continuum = 18.5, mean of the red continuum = 17.9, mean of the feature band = 18.5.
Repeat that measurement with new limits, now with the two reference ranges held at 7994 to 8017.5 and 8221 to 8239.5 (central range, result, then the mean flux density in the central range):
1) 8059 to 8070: -0.01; 18.7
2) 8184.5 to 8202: 0.09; 16.9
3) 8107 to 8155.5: -0.01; 18.6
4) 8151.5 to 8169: -0.01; 18.5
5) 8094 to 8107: 0.00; 18.4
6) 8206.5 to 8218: 0.01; 18.1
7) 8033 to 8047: -0.01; 18.7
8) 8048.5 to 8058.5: -0.01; 18.6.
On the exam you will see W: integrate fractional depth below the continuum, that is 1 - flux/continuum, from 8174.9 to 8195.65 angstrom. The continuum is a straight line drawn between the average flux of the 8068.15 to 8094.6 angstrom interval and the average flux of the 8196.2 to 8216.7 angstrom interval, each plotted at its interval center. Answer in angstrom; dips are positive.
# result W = 1.2 angstrom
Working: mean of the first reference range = 18.5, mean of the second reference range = 17.9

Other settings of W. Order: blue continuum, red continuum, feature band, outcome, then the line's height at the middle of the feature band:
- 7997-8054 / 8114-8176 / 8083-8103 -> 0.2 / 18.6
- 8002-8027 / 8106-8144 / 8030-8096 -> 0.5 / 18.7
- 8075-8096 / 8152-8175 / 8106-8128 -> 0.0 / 18.6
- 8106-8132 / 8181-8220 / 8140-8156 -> -0.5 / 18.1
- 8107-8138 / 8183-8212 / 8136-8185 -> -1.3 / 17.9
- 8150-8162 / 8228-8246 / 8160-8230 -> 2.4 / 18.4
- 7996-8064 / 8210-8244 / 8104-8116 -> -0.2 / 18.4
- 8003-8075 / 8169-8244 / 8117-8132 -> -0.3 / 18.2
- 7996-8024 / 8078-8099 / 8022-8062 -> 0.0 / 18.6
